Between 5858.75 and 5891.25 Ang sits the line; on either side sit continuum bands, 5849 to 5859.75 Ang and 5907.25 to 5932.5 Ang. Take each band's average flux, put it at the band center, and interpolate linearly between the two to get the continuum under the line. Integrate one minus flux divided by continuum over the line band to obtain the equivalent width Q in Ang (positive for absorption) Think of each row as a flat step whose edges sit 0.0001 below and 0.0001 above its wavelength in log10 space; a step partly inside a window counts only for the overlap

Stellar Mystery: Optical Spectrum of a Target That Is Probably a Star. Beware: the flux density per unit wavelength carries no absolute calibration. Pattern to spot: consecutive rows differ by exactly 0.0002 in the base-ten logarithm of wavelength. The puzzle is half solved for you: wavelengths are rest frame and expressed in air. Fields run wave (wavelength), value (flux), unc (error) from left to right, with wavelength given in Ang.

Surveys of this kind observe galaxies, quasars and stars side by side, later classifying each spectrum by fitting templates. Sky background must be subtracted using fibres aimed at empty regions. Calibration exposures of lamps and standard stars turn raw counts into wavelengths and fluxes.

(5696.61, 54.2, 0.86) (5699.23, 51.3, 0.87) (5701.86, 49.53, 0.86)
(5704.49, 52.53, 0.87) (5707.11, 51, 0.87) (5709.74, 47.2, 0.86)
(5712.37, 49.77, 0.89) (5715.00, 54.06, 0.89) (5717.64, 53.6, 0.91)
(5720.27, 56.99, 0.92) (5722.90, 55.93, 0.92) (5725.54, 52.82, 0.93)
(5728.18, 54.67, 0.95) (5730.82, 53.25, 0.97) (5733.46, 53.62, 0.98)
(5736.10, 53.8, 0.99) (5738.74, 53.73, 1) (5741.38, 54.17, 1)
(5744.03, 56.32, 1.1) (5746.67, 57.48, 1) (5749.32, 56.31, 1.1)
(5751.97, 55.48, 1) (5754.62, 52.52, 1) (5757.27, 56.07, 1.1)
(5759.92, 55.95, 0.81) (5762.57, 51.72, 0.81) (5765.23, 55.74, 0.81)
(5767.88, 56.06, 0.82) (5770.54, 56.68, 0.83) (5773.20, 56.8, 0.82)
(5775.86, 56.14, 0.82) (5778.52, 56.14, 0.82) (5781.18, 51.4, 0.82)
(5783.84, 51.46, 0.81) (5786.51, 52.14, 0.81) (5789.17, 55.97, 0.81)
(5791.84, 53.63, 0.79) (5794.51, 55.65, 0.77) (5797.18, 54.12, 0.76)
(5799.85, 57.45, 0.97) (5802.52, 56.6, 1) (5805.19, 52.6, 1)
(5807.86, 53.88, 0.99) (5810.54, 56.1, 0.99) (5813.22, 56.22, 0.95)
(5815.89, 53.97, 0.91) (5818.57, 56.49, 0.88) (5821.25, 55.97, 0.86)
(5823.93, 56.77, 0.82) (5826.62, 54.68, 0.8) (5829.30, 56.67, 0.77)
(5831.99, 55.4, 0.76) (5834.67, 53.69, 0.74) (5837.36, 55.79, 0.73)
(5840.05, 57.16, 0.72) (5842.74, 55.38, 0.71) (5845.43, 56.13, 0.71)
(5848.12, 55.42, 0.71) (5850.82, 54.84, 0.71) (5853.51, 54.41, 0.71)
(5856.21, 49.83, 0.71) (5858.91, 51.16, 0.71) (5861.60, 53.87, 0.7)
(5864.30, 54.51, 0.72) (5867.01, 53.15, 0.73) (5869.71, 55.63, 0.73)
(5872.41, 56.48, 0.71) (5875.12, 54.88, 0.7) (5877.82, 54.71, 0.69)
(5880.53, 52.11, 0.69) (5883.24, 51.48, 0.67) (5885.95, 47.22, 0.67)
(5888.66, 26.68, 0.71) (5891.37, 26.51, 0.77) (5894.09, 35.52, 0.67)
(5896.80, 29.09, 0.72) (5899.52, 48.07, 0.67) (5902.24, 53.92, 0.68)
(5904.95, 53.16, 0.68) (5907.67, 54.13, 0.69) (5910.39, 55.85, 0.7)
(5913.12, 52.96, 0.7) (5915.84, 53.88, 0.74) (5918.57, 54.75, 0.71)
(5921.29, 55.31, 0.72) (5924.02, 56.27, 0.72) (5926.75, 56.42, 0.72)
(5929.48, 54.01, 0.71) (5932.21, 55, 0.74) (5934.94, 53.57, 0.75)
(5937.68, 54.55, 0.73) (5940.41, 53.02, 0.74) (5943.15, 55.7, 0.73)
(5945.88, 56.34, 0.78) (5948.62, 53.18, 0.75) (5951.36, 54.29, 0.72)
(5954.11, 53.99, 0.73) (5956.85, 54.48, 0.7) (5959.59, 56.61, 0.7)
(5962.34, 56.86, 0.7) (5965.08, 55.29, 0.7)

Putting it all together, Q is 2.0 Ang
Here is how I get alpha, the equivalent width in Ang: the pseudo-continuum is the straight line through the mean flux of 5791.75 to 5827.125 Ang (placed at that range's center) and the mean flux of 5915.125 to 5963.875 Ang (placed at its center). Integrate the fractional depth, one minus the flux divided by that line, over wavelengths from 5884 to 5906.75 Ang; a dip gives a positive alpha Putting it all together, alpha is 6.0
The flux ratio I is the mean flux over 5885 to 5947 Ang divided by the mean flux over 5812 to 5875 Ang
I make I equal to 0.90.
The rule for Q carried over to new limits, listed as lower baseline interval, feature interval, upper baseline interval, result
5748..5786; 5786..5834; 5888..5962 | -1.3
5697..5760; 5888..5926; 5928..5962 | 4.9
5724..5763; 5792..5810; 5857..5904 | -1.2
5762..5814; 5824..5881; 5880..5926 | -4.4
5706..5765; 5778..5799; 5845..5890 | -0.3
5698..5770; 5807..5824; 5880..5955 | -1.1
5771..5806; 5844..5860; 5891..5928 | -0.5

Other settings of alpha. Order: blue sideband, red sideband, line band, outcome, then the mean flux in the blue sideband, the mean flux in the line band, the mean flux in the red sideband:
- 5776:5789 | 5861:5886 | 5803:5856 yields -1.68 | 53.4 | 55.2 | 53.7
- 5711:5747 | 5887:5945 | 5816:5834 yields -1.38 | 54.2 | 55.8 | 49.5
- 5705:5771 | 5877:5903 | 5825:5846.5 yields -4.31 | 54.2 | 55.6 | 42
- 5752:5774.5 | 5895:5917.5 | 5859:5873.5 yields -0.85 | 55.2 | 54.4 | 49.9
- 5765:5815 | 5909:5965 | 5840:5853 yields -0.15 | 55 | 55.6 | 54.9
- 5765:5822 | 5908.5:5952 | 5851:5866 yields 0.53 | 55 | 52.9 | 54.7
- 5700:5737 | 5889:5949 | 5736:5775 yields -2.23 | 52.7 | 55.3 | 50.5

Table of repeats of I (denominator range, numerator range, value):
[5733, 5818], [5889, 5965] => 0.94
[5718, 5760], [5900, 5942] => 0.99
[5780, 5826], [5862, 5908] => 0.87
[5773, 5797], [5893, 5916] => 0.89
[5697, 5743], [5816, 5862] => 1.04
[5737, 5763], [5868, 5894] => 0.85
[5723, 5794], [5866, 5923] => 0.89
